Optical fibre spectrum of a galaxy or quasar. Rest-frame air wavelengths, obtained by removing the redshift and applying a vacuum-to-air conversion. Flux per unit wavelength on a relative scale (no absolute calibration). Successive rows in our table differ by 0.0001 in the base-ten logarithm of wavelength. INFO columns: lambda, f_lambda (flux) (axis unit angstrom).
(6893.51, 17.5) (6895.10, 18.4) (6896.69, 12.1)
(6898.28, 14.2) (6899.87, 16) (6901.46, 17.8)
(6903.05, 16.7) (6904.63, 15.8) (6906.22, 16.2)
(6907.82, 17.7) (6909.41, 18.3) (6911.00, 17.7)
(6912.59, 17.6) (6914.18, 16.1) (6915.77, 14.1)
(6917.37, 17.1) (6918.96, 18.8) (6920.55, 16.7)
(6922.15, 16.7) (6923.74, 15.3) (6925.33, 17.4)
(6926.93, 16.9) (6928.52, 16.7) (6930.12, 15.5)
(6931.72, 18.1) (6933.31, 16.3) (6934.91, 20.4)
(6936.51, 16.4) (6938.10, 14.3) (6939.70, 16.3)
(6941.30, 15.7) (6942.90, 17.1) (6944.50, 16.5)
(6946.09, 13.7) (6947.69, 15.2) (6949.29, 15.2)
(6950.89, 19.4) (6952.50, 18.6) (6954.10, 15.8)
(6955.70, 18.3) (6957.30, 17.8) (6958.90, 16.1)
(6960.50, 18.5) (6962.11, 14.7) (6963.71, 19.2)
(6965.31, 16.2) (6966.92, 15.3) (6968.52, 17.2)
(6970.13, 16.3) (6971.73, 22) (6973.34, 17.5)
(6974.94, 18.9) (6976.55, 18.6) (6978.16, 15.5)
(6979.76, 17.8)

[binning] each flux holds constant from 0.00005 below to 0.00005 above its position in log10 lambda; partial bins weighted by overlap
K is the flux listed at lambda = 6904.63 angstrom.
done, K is 15.8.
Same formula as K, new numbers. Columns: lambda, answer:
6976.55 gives 18.6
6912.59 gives 17.6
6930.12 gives 15.5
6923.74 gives 15.3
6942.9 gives 17.1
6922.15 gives 16.7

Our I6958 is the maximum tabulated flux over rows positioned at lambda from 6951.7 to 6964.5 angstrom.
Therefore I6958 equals 19.2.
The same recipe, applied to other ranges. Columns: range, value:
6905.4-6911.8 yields 18.3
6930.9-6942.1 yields 20.4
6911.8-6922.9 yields 18.8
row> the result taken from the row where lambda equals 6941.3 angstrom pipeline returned 15.7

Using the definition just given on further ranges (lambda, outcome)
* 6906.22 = 16.2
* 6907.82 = 17.7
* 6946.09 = 13.7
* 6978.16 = 15.5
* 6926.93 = 16.9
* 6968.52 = 17.2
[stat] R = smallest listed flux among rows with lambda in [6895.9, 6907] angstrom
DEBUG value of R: 12.1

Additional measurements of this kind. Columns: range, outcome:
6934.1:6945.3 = 14.3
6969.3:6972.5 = 16.3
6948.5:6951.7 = 15.2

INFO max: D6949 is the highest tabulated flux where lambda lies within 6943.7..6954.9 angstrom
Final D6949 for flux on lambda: 19.4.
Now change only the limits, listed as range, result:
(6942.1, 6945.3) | 17.1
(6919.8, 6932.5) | 18.1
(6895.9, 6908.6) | 17.8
